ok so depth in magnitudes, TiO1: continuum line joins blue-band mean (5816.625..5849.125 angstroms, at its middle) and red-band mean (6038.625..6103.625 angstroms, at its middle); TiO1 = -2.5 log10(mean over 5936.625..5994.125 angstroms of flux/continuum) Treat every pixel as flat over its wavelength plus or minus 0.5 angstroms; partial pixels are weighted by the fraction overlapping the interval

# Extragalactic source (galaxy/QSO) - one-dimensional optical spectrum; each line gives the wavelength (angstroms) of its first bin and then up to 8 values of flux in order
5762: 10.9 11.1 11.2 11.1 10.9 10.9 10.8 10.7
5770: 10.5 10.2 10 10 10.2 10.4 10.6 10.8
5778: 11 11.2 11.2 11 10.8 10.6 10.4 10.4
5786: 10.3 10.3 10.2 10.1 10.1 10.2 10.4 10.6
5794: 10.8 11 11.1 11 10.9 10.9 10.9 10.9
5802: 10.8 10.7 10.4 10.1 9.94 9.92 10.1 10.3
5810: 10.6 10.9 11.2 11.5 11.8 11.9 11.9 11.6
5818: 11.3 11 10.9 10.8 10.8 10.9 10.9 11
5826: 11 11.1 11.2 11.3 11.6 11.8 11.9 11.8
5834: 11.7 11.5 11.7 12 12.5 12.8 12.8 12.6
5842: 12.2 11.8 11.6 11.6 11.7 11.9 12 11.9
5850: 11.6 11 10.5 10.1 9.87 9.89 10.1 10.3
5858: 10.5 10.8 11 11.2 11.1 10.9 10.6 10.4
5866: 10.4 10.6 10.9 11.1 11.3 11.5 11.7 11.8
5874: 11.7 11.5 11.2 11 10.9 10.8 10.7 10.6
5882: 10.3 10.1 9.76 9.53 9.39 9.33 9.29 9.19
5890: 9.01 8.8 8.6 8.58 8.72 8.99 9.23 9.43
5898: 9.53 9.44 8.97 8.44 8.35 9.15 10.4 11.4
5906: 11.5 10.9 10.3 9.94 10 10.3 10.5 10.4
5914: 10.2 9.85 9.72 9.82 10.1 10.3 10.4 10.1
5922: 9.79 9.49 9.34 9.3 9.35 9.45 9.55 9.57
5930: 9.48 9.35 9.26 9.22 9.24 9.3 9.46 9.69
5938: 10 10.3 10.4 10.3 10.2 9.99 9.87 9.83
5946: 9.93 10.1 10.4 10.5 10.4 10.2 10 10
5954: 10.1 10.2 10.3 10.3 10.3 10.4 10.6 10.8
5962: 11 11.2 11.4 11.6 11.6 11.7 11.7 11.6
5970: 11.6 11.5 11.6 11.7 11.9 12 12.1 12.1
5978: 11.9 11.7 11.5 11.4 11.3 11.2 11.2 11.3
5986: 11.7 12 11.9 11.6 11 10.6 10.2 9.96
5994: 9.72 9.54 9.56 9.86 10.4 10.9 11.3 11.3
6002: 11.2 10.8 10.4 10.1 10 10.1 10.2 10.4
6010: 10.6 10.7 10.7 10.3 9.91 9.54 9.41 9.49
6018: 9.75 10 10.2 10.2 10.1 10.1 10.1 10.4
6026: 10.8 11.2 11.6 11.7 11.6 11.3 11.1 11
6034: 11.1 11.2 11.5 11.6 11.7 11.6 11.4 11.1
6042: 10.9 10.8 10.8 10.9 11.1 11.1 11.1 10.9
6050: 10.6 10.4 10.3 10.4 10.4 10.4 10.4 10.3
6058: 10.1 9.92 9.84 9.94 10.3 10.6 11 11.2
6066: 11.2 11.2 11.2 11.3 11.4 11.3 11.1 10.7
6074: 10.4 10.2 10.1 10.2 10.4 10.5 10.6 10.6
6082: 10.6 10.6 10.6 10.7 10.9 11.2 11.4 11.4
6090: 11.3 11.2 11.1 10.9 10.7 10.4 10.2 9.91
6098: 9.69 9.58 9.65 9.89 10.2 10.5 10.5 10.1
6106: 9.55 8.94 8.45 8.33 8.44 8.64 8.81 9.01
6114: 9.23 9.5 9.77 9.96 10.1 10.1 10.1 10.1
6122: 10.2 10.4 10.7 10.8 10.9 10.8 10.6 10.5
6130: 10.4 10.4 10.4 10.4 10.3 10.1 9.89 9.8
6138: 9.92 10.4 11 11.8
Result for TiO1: 0.017 mag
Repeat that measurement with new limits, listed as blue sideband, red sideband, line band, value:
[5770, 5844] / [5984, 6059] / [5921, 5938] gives 0.14 mag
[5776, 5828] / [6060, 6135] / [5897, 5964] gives 0.06 mag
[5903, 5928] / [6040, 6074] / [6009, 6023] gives 0.05 mag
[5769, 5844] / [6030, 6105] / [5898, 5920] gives 0.09 mag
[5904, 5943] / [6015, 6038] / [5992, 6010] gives 0.02 mag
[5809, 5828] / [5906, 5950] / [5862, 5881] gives -0.05 mag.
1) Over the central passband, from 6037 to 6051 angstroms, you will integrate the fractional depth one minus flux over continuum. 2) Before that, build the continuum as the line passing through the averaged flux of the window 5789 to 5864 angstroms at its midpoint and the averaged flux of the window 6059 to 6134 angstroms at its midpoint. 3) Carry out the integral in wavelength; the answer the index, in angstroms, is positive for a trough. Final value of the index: -0.8 angstroms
